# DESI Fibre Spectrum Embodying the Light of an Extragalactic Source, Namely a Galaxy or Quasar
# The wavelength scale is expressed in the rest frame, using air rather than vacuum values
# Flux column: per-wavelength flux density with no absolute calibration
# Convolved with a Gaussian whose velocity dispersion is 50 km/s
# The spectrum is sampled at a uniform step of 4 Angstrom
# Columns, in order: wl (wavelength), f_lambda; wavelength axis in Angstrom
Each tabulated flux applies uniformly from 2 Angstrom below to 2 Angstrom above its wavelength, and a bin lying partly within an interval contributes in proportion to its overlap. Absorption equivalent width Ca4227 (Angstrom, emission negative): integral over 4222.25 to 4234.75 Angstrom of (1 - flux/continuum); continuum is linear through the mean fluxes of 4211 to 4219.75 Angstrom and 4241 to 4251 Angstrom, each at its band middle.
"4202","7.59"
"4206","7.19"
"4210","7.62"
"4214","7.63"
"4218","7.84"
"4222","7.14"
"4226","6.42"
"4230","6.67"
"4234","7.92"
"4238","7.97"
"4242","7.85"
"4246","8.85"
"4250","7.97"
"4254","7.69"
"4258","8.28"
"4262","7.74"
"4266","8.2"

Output 1.6 Angstrom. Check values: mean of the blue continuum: 7.72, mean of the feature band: 6.93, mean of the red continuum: 8.29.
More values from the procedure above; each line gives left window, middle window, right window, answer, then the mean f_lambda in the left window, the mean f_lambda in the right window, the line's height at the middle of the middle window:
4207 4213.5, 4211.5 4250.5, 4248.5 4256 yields 0.39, 7.56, 7.82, 7.69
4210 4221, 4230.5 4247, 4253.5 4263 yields -0.31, 7.66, 7.95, 7.82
